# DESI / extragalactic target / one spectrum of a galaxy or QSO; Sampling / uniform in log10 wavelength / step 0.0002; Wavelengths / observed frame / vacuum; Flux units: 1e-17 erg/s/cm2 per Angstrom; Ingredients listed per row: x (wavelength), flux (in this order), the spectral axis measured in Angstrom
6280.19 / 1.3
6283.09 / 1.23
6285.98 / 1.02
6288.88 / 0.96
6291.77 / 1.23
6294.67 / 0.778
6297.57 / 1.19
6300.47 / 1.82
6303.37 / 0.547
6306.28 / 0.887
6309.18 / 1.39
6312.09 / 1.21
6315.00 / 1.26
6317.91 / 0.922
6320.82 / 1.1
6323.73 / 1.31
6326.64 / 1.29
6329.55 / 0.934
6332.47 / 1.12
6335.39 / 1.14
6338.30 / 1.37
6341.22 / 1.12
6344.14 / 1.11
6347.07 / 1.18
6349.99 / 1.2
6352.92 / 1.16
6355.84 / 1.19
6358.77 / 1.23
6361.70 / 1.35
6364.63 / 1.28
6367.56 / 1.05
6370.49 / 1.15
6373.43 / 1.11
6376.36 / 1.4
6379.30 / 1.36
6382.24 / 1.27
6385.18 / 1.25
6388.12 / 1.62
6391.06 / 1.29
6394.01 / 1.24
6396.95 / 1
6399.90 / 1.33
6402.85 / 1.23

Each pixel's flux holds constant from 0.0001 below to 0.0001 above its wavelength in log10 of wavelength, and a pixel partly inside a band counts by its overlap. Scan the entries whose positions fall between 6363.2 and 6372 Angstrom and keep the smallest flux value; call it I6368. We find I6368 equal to 1.05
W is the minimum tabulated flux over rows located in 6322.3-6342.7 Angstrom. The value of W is 0.934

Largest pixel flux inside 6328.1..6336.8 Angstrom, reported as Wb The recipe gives 1.14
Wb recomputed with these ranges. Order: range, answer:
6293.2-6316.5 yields 1.82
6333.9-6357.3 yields 1.37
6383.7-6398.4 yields 1.62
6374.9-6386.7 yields 1.4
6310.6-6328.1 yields 1.31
